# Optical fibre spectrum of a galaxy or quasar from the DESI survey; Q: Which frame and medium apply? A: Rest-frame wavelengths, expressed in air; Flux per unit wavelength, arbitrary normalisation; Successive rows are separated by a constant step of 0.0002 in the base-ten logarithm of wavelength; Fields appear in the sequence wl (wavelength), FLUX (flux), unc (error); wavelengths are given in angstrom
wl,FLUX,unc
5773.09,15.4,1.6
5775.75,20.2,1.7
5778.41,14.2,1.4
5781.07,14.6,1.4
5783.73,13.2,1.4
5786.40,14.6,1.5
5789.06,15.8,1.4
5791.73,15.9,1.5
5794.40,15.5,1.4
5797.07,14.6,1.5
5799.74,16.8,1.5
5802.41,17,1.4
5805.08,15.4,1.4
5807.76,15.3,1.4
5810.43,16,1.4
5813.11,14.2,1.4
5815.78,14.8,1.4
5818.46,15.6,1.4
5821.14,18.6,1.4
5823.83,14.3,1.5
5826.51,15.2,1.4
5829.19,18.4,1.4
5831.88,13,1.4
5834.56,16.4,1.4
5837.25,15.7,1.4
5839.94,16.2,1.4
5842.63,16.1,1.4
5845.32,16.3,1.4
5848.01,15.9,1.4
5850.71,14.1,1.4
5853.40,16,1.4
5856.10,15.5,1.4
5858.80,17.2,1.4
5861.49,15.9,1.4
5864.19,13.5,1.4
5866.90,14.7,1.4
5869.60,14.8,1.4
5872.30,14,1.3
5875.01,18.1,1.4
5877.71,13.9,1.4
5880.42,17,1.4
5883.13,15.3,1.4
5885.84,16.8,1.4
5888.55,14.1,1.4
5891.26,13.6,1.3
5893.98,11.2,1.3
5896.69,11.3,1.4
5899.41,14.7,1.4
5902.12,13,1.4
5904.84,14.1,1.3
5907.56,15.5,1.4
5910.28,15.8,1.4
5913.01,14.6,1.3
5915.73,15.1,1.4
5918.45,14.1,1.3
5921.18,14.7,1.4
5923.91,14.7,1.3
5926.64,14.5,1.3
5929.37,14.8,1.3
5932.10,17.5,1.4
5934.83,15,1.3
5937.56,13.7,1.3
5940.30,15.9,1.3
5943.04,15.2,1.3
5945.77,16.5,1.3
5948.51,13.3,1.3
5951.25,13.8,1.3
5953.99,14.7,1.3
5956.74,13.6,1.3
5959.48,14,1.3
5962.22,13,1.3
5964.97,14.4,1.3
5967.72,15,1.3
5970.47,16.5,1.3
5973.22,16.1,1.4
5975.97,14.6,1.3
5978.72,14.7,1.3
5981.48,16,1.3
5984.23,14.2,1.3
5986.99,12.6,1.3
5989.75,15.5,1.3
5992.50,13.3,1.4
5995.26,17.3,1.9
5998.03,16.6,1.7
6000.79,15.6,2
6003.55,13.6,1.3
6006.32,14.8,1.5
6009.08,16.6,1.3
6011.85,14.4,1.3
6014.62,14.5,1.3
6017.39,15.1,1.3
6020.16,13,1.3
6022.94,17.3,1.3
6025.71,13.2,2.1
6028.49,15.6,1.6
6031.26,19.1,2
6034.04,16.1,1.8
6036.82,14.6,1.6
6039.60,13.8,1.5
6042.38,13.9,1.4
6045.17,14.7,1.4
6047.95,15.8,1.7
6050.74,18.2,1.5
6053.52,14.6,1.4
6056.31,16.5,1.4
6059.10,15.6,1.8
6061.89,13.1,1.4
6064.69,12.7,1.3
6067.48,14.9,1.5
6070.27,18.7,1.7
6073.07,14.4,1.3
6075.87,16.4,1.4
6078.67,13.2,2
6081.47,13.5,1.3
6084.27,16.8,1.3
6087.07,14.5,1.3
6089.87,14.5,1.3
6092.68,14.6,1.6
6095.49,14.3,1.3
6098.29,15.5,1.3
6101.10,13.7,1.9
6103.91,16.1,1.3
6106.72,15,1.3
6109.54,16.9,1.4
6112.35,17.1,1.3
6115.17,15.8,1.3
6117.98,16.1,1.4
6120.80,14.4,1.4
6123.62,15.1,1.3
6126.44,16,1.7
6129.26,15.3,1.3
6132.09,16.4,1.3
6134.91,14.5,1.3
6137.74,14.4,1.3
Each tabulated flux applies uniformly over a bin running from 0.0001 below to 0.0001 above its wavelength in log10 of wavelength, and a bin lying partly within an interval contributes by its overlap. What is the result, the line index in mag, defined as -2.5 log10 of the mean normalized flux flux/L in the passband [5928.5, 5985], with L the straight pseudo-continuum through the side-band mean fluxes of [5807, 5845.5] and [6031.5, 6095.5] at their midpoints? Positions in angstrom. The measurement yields 0.04 mag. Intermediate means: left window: 15.7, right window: 15.1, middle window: 14.9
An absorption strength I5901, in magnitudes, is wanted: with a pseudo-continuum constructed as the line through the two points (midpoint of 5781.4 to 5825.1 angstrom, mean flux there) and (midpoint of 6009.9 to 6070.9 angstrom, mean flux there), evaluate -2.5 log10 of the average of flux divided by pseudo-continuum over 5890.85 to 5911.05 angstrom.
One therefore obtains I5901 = 0.13 mag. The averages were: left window 15.5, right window 15.2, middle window 13.6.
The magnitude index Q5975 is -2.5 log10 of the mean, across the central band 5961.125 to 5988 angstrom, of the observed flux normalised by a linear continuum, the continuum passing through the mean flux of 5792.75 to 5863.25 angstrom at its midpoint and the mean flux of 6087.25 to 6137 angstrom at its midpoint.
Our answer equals 0.06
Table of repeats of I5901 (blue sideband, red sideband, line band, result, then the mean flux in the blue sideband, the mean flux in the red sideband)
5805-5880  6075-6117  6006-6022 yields 0.04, 15.6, 15.2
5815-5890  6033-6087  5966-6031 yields 0.01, 15.6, 15.1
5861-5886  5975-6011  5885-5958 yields 0.05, 15.3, 15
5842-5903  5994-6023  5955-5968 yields 0.09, 14.9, 15.2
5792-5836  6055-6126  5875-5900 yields 0.08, 15.7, 15.2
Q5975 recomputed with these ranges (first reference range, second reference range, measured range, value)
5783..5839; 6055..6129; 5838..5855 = -0.016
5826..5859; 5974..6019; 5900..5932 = 0.048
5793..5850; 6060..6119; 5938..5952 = 0.040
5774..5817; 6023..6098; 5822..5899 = 0.018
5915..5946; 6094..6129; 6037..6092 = 0.026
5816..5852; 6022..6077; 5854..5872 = 0.037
